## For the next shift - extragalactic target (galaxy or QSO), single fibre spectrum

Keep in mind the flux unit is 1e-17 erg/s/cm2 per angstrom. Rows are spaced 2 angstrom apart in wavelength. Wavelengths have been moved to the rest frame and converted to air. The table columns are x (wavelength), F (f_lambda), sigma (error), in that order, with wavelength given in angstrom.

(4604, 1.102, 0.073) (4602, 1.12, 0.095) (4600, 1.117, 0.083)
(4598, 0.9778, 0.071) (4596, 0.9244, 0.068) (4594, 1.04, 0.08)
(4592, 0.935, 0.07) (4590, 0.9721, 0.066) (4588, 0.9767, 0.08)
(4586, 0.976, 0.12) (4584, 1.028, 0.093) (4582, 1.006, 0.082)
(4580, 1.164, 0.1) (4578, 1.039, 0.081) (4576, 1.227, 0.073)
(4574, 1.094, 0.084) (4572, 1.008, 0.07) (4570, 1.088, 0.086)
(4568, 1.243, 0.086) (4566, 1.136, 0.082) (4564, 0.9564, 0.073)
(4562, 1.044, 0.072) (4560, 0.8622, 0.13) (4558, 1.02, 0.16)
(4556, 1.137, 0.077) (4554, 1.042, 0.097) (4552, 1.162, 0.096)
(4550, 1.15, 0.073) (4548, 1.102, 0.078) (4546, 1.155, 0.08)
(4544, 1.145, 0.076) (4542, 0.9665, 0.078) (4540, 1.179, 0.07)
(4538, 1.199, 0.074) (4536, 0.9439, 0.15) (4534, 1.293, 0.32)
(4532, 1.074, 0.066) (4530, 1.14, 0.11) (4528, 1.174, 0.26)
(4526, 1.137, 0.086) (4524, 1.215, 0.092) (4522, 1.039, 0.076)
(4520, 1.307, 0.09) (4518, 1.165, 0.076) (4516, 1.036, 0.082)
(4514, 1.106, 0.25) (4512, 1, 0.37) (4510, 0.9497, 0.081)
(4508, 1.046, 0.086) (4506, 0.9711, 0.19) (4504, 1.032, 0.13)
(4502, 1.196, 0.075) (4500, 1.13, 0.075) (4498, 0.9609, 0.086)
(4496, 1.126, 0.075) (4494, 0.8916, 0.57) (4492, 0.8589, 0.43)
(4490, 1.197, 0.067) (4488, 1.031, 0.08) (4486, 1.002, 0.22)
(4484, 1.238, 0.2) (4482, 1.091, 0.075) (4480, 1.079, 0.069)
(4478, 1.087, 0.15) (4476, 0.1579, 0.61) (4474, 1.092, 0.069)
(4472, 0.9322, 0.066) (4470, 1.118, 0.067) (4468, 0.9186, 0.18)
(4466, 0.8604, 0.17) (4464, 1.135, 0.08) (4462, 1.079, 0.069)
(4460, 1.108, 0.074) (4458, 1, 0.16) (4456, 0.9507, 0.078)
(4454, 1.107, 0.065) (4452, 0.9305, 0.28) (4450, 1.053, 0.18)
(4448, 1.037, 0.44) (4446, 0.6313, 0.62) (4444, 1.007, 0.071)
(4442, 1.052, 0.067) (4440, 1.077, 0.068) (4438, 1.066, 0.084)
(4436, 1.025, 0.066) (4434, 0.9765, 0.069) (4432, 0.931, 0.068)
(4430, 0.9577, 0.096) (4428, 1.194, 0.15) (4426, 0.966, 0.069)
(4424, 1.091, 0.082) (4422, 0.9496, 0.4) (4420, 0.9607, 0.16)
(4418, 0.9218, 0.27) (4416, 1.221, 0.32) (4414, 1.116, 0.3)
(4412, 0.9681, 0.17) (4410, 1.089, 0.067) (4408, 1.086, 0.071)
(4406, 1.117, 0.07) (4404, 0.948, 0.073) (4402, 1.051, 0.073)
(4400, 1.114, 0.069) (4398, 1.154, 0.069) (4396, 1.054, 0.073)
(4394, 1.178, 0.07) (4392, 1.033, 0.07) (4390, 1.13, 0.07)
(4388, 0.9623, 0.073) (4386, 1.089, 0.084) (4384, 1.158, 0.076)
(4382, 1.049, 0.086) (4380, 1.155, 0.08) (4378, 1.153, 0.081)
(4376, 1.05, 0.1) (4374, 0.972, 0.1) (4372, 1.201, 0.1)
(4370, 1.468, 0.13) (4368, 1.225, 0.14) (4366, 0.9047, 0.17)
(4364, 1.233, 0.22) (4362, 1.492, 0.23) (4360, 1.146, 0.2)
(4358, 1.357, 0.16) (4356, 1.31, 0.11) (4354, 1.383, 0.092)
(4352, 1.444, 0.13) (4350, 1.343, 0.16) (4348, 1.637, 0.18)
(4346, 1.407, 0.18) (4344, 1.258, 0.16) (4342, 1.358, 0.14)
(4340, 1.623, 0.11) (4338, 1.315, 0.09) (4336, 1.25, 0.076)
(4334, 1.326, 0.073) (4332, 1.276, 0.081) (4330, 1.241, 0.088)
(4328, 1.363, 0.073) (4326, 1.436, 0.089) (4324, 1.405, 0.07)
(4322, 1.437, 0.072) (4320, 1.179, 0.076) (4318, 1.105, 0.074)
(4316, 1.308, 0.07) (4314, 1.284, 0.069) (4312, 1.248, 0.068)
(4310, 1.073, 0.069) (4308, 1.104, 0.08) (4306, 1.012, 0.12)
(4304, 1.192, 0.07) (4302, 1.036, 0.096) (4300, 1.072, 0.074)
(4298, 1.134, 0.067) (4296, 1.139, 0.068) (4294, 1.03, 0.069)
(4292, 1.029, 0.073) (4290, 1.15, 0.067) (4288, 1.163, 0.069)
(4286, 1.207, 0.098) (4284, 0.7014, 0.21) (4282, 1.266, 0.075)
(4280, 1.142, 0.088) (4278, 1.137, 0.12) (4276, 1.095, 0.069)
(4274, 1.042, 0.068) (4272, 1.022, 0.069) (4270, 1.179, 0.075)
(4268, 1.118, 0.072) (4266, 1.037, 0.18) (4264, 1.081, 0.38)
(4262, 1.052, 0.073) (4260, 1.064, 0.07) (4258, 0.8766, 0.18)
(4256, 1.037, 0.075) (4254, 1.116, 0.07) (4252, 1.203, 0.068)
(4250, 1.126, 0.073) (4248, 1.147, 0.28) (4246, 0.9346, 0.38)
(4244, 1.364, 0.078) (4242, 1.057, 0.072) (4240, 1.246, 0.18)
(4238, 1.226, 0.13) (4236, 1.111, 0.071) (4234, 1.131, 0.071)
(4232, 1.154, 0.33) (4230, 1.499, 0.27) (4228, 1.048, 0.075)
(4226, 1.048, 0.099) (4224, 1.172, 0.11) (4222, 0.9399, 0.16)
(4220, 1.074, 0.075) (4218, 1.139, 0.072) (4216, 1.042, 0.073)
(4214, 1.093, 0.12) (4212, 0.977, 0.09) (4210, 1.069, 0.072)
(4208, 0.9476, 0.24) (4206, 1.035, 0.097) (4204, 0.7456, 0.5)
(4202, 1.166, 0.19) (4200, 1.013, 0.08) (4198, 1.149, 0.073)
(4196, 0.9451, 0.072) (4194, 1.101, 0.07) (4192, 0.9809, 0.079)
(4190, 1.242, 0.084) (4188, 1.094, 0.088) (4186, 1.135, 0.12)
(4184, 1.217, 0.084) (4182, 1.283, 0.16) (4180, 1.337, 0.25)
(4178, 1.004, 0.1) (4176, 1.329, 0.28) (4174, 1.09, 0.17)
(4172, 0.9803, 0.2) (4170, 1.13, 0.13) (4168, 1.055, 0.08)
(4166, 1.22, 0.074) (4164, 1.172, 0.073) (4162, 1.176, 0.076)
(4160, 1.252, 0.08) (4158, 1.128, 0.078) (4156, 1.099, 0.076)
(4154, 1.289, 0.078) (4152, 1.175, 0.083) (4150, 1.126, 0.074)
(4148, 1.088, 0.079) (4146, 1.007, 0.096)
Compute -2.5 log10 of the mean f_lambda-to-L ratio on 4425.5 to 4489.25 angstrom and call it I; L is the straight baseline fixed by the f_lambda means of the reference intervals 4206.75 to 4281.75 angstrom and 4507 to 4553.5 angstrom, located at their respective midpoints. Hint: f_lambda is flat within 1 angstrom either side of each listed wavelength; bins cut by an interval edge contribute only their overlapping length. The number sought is 0.12 mag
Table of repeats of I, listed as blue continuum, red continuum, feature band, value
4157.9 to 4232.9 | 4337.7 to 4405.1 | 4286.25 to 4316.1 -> 0.04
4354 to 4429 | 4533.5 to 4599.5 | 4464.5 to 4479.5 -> 0.22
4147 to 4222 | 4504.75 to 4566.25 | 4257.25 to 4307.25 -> 0.02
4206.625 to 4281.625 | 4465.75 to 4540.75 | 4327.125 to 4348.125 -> -0.24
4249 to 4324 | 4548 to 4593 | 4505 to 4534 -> -0.03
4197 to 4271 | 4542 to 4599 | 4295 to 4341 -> -0.15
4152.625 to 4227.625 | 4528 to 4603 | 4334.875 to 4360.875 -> -0.25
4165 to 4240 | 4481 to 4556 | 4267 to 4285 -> 0.03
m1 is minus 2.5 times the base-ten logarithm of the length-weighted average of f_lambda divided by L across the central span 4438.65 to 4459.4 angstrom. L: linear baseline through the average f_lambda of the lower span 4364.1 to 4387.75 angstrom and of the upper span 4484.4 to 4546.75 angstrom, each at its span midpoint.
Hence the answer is 0.12 mag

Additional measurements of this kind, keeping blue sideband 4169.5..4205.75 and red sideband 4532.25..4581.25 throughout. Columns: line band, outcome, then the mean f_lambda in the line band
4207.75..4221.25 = 0.05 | 1.05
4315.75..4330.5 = -0.19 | 1.31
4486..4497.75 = 0.09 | 1.02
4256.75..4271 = 0.05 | 1.06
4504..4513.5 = 0.10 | 1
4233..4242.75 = -0.05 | 1.16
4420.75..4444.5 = 0.08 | 1.02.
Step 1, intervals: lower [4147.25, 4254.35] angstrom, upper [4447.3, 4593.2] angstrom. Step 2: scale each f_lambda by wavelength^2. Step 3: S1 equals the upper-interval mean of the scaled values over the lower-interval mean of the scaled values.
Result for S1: 1.09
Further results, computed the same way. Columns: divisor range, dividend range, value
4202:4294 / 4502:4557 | 1.16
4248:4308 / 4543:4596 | 1.12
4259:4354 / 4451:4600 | 0.96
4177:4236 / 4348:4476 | 1.09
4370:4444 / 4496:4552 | 1.09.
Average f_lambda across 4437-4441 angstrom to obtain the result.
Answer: 1.07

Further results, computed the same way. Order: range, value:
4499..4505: 1.12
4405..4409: 1.1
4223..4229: 1.09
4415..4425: 1.03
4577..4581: 1.1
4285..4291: 1.17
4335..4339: 1.28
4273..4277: 1.07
